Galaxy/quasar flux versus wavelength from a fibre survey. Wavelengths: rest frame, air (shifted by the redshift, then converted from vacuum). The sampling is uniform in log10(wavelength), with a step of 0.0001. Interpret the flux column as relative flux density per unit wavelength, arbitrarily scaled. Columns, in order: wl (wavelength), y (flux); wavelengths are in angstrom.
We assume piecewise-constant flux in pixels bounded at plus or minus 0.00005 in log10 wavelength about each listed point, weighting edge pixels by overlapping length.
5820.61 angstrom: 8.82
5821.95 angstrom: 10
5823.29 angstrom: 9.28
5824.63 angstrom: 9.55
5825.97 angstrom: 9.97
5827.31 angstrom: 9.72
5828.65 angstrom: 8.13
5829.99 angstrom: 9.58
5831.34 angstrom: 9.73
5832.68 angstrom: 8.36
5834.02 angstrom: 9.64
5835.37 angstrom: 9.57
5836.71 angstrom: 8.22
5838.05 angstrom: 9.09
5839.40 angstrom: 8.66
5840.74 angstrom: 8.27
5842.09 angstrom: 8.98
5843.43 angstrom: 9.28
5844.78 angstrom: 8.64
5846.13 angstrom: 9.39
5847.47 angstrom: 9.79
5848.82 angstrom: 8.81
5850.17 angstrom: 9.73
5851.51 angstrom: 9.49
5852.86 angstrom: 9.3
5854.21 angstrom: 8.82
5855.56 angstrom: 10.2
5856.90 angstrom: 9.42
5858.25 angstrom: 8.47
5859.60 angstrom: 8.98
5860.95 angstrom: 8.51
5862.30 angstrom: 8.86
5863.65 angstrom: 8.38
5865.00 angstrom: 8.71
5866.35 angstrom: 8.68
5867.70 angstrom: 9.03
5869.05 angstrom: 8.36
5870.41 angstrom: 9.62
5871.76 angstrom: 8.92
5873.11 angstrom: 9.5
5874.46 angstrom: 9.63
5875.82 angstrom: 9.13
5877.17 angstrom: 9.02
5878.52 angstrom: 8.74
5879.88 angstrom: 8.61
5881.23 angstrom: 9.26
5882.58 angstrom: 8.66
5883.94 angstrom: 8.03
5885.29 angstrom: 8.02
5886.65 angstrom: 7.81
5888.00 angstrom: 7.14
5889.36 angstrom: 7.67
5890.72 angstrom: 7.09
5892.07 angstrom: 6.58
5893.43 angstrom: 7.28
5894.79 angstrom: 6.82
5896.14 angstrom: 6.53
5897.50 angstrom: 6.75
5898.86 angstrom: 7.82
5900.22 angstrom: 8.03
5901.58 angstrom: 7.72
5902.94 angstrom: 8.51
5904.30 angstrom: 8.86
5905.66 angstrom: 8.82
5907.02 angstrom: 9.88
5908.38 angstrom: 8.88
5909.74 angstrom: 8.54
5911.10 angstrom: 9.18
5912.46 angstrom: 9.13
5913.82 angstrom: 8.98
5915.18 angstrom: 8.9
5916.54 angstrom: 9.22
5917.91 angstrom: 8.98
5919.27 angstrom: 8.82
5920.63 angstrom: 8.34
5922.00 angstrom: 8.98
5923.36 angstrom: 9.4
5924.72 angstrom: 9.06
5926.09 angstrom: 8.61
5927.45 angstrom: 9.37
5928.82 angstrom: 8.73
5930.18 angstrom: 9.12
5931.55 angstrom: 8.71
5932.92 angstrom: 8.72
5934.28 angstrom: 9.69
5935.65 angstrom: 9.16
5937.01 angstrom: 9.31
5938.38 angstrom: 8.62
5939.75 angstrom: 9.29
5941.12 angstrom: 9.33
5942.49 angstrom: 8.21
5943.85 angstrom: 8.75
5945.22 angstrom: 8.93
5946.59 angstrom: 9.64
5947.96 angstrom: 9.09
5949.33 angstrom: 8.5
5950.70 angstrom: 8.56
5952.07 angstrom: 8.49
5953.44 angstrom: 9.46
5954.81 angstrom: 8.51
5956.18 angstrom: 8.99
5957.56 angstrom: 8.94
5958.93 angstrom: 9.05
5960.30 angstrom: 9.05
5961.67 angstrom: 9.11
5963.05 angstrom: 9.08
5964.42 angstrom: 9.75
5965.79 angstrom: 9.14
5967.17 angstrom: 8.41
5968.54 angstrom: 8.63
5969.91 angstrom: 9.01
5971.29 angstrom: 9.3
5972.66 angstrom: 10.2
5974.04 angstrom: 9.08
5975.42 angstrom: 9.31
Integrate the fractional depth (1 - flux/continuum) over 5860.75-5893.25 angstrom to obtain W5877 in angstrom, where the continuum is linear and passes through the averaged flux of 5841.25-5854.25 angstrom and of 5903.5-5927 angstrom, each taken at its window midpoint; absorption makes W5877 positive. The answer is 2.29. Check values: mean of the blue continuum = 9.23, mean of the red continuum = 8.98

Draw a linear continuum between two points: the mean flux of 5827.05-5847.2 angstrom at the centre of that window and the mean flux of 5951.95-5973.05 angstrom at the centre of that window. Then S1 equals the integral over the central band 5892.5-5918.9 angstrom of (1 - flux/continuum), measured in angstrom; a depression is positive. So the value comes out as 2.0 angstrom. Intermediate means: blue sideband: 9.02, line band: 8.35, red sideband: 9.07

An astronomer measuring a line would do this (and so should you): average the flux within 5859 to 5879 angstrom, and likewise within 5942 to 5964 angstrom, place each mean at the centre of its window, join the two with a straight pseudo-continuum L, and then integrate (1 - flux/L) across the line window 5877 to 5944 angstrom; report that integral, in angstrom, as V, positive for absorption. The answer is 3.1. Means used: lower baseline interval 8.94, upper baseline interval 8.92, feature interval 8.51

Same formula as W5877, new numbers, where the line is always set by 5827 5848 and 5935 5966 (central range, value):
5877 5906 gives 3.7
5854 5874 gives 0.1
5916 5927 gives 0.1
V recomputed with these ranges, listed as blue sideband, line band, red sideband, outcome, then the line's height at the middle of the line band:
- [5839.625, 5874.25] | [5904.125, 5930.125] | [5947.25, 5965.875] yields 0.0 angstrom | 9.01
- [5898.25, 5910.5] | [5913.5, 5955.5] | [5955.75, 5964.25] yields -0.5 angstrom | 8.84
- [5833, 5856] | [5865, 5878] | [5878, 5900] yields -1.3 angstrom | 8.25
